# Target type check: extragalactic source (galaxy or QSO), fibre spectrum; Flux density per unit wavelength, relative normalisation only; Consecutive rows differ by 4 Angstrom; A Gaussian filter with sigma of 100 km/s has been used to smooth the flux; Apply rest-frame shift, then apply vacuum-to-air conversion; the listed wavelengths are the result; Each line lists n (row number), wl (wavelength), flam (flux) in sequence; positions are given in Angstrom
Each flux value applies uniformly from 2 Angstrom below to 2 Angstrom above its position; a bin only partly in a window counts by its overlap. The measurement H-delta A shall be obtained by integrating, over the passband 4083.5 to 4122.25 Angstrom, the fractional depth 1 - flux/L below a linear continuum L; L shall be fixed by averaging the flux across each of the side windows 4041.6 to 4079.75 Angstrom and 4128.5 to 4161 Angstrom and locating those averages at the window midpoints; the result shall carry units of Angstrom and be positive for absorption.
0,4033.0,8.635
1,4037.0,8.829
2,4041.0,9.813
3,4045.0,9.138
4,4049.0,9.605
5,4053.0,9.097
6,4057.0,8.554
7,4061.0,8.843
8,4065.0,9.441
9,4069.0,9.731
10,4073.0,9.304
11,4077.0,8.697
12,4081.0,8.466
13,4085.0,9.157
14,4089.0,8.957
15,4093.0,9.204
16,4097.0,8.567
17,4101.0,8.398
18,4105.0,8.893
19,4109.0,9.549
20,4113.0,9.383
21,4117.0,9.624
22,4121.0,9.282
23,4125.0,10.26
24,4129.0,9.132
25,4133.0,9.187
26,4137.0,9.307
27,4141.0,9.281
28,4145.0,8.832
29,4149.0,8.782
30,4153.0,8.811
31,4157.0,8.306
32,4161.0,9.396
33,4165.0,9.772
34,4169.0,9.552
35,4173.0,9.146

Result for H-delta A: -0.1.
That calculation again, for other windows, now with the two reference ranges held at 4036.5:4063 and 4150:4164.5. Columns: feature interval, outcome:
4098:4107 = 0.4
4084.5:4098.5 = 0.1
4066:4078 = -0.3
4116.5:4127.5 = -0.9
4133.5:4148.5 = -0.2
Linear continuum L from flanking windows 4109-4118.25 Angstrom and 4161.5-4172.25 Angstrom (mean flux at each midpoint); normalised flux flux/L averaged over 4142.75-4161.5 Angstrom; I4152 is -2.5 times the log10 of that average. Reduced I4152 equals 0.09 mag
